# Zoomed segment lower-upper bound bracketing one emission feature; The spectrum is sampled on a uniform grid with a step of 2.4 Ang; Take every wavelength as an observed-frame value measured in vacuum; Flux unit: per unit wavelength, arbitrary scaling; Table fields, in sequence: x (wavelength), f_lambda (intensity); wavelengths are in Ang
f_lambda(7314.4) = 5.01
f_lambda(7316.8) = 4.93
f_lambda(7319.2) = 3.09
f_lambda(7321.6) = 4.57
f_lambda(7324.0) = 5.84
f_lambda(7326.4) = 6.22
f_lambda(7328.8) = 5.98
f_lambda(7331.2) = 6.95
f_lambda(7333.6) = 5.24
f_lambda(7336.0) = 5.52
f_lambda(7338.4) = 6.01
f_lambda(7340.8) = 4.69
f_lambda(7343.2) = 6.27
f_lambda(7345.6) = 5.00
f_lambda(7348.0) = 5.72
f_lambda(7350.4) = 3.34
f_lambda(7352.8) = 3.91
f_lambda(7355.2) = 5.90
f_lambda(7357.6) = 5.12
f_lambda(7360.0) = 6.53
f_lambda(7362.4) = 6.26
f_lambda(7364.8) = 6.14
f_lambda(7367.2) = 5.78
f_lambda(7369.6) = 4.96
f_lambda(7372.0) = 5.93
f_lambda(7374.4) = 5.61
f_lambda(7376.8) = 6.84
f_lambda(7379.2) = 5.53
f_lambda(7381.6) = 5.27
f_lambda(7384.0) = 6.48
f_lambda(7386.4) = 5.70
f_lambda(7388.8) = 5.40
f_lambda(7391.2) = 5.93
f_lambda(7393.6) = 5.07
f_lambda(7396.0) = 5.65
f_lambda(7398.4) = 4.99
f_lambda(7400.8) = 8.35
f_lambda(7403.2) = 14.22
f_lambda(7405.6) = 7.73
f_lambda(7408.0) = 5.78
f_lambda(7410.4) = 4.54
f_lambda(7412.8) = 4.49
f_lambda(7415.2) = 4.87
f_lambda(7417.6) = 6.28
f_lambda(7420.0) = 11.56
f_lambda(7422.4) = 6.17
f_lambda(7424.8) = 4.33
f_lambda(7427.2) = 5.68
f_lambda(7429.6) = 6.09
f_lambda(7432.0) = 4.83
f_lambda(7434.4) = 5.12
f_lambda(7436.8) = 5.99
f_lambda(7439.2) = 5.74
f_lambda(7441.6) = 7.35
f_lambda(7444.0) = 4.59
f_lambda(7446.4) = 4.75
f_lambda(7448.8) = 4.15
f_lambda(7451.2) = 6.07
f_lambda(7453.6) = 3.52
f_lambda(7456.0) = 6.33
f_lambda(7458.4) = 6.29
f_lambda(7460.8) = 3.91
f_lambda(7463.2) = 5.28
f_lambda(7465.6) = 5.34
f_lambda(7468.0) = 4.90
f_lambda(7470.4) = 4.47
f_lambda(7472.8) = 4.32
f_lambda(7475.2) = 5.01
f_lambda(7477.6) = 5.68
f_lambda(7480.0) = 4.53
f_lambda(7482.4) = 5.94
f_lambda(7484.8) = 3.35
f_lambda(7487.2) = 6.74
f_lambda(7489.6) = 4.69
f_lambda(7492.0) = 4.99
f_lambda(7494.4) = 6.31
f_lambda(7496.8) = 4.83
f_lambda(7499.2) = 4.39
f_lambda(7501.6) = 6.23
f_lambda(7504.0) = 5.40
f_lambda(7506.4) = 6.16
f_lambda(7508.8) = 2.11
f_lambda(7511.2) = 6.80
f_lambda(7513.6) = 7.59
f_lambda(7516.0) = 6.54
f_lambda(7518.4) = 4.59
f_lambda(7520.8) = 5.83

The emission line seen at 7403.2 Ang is [S II]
